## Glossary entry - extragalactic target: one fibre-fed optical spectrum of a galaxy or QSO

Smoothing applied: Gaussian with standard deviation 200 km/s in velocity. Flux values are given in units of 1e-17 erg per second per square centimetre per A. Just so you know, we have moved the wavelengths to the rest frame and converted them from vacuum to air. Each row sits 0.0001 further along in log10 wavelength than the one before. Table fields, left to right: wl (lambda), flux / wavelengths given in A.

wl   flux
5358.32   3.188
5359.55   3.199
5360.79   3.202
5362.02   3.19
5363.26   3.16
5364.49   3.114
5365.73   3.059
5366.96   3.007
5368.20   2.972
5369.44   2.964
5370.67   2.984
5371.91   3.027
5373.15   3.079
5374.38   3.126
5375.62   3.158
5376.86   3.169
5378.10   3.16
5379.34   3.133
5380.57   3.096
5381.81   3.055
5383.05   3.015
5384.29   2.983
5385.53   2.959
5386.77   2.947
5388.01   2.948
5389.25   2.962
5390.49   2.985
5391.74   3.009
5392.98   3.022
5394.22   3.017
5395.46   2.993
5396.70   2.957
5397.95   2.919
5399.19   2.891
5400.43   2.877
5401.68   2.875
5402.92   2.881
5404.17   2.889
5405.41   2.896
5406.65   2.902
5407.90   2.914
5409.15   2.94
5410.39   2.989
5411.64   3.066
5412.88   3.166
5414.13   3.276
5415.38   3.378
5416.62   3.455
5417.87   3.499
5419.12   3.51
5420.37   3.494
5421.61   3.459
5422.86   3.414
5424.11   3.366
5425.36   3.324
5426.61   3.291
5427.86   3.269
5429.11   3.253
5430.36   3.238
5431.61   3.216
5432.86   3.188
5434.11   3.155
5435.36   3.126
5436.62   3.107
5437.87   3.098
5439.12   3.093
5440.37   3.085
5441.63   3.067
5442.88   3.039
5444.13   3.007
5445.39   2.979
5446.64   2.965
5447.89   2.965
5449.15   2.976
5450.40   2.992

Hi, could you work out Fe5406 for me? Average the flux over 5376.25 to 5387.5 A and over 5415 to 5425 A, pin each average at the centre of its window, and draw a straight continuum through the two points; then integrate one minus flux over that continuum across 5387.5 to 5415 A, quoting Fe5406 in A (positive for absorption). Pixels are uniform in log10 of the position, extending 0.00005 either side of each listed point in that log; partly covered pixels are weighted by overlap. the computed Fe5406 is 2.4 A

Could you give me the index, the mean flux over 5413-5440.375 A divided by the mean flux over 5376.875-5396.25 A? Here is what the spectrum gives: 1.09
